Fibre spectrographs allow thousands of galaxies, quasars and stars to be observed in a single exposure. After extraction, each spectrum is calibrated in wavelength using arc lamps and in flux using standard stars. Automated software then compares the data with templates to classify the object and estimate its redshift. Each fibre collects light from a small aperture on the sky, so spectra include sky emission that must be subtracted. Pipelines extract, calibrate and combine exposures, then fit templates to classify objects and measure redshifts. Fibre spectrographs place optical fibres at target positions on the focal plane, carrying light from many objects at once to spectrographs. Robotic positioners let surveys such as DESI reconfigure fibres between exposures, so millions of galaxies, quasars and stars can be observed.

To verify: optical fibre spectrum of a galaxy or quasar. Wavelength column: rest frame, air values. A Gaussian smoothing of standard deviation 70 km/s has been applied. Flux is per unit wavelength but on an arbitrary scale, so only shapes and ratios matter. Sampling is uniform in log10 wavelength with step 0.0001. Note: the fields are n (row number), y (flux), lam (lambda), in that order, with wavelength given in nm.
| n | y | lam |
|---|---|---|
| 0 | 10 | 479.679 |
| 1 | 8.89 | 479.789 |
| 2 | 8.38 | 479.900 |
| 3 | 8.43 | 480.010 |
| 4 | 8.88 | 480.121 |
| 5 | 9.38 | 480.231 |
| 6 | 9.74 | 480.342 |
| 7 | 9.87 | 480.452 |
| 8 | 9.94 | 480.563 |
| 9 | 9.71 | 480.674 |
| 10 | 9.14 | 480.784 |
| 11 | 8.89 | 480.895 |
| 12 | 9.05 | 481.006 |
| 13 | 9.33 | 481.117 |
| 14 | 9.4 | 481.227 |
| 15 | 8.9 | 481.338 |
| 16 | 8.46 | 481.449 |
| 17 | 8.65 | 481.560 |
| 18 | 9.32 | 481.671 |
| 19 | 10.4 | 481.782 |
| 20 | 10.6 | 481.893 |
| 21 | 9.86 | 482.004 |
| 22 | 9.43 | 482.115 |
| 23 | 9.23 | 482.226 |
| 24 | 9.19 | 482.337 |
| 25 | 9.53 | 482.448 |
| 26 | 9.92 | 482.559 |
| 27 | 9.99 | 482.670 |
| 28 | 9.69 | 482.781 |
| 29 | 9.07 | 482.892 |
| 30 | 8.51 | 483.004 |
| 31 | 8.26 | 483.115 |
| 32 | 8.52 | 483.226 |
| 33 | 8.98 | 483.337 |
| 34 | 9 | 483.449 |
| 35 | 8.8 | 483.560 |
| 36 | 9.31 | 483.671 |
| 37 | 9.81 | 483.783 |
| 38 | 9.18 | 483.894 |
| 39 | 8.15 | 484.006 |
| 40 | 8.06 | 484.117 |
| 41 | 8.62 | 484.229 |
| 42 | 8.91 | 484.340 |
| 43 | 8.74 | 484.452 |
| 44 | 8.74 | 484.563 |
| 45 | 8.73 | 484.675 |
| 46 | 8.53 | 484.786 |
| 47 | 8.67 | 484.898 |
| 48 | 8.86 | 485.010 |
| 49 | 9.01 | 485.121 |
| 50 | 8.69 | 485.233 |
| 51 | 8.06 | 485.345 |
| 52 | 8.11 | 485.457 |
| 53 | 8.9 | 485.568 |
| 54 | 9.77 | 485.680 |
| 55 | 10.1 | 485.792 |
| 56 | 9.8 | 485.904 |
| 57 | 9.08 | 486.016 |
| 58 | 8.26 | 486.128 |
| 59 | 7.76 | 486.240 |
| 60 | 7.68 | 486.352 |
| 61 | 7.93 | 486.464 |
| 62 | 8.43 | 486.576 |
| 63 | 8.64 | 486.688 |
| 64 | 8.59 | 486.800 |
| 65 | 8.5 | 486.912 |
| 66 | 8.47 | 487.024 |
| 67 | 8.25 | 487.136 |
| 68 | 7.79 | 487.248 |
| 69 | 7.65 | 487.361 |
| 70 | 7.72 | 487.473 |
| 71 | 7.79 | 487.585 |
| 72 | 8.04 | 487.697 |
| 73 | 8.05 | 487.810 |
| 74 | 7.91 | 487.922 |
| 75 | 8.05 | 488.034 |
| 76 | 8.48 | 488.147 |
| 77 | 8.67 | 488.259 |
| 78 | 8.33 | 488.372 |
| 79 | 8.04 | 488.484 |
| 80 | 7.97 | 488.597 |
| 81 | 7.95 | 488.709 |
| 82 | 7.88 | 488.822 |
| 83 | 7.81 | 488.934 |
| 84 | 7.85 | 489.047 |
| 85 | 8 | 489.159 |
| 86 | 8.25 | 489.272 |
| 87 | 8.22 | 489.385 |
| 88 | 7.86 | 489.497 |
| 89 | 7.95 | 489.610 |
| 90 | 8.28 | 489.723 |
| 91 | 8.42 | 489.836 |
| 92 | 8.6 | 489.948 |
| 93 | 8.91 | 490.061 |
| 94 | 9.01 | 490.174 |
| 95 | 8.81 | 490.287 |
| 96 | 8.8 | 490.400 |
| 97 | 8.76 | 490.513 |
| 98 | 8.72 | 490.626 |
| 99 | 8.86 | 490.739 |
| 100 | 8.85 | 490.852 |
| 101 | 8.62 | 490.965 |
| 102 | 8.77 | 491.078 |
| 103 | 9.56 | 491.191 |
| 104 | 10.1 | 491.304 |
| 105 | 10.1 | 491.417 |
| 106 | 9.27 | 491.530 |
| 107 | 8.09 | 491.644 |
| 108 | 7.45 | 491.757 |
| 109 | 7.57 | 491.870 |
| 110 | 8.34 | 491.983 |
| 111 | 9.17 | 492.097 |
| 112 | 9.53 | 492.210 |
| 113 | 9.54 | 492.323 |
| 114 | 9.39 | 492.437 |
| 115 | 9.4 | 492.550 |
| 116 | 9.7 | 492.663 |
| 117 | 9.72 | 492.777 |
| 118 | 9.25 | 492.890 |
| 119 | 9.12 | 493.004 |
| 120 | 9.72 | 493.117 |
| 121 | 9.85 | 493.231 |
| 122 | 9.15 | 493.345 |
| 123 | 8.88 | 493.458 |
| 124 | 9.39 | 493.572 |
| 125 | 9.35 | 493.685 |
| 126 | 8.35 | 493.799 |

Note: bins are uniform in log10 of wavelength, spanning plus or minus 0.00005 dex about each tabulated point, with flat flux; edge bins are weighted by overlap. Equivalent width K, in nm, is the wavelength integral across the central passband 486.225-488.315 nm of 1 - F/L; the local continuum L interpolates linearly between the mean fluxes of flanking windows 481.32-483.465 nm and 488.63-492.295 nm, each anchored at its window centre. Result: 0.17 nm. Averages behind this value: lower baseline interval 9.28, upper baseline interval 8.58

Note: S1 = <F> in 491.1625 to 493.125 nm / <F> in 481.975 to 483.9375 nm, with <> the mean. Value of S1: 1.0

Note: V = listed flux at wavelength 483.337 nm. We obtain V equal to 8.98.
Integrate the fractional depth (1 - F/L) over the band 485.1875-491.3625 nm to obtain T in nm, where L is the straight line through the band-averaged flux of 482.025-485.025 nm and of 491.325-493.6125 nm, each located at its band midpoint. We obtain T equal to 0.43 nm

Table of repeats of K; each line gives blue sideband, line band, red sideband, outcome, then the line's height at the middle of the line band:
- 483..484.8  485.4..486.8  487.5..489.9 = -0.04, 8.46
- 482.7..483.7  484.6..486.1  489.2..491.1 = -0.02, 8.81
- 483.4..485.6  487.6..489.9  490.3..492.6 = 0.20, 8.86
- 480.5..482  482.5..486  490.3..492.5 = 0.11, 9.25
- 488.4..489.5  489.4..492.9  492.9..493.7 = -0.08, 8.68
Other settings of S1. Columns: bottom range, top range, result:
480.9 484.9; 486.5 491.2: 0.91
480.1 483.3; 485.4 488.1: 0.90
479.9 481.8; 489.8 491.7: 0.97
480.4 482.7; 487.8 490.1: 0.86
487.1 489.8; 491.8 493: 1.14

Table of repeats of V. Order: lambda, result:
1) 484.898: 8.67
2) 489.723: 8.28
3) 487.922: 7.91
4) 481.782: 10.4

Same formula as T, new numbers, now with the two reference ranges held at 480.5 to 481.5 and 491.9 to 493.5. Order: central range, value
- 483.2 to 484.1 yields 0.03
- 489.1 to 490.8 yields 0.15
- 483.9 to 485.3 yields 0.09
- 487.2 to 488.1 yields 0.13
